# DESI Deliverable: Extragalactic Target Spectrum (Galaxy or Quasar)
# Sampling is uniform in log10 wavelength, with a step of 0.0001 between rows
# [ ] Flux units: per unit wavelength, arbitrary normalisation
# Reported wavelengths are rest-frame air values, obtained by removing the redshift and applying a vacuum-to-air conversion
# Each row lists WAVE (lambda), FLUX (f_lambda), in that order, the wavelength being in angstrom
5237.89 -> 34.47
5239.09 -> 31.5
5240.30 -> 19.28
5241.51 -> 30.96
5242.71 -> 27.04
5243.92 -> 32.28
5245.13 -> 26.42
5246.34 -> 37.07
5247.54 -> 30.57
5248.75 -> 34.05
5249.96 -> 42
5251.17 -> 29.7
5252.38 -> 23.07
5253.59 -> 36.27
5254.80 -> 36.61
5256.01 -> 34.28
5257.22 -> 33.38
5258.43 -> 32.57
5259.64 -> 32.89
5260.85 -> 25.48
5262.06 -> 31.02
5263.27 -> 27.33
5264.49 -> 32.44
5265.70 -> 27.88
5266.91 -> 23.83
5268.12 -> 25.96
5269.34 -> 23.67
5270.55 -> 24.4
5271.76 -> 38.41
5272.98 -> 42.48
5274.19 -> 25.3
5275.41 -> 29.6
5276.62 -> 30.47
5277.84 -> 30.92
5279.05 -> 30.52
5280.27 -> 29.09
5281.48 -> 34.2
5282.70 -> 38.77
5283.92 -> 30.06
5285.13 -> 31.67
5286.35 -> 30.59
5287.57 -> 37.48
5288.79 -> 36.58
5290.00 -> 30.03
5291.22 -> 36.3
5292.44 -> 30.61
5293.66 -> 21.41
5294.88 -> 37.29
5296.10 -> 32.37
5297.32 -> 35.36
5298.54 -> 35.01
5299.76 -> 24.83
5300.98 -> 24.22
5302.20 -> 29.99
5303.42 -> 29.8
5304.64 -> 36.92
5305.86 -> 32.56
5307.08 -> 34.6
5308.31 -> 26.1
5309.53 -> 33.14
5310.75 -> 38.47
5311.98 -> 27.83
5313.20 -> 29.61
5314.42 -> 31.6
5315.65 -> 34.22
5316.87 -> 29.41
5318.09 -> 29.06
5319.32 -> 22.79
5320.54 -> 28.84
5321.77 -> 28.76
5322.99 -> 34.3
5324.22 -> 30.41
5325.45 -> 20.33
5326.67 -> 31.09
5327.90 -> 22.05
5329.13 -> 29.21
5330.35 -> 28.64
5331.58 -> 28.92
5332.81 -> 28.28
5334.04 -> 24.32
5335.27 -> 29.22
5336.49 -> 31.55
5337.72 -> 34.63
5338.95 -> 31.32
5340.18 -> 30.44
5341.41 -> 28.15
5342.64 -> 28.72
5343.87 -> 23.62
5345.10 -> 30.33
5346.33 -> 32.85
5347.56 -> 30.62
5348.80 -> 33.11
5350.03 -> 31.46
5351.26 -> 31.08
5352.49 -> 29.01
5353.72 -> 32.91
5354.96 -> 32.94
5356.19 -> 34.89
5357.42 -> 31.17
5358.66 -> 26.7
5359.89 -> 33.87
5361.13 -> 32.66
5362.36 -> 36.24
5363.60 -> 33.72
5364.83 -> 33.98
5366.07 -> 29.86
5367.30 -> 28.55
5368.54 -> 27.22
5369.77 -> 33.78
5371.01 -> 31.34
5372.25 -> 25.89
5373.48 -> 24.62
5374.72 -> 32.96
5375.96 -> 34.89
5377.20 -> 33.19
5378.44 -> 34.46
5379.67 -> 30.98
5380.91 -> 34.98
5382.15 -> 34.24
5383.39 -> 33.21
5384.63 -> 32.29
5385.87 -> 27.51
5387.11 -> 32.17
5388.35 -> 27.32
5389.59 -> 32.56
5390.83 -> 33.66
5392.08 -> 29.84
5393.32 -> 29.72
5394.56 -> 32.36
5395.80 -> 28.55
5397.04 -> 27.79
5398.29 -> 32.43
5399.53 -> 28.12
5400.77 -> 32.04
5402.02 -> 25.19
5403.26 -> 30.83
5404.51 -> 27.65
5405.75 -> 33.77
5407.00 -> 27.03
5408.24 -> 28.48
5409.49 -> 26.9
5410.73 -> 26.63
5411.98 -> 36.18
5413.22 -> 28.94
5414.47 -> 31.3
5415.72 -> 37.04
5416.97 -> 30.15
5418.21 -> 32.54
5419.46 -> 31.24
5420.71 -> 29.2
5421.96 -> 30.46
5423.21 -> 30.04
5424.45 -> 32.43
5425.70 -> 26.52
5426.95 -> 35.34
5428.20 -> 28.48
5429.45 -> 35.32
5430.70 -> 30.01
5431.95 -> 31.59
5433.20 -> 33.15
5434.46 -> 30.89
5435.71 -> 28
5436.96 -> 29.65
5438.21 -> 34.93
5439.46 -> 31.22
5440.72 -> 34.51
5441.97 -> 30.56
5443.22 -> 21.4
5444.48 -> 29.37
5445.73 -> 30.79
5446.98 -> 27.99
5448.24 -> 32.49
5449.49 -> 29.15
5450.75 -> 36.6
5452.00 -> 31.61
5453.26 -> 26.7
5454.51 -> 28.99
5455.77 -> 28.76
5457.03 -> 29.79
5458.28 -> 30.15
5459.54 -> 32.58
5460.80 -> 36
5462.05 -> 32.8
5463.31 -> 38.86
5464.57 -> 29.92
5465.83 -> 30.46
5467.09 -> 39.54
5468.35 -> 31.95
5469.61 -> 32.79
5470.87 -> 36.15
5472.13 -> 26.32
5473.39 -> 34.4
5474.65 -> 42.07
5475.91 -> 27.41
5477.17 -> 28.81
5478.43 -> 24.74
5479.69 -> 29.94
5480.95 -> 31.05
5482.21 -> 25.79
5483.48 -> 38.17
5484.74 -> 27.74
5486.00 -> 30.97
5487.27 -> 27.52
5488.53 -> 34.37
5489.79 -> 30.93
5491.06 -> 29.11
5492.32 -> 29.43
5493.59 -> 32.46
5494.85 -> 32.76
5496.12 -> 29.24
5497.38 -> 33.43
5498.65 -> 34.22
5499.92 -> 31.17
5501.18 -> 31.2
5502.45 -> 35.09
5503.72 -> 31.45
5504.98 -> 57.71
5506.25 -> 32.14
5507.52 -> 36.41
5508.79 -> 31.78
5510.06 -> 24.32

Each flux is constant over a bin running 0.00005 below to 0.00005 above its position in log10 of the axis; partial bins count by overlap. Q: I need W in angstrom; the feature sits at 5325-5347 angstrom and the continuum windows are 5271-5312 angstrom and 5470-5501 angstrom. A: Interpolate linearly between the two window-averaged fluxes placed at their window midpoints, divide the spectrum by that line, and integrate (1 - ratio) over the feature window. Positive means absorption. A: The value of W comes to 2.3 angstrom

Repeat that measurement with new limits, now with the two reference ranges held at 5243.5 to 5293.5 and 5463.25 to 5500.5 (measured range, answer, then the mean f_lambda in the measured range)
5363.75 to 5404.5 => 1.0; 30.8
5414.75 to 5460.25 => 1.1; 30.8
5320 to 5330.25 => 1.1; 28.1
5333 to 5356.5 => 0.8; 30.5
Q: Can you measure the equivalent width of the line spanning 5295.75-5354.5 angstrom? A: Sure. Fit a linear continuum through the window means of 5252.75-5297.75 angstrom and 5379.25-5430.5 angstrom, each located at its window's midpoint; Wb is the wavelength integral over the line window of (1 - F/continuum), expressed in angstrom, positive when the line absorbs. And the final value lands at 2.2 angstrom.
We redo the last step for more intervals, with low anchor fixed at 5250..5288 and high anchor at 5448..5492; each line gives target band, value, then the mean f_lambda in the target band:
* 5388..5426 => 1.4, 30.3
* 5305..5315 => -0.2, 31.9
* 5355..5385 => -0.6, 31.9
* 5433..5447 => 0.6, 30.2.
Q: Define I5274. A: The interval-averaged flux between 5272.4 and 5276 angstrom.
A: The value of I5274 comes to 32.4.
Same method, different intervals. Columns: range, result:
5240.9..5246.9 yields 30.7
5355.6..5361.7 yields 31.8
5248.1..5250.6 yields 37.7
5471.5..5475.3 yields 34.2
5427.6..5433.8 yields 31.7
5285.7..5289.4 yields 34.8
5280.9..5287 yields 33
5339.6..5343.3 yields 29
